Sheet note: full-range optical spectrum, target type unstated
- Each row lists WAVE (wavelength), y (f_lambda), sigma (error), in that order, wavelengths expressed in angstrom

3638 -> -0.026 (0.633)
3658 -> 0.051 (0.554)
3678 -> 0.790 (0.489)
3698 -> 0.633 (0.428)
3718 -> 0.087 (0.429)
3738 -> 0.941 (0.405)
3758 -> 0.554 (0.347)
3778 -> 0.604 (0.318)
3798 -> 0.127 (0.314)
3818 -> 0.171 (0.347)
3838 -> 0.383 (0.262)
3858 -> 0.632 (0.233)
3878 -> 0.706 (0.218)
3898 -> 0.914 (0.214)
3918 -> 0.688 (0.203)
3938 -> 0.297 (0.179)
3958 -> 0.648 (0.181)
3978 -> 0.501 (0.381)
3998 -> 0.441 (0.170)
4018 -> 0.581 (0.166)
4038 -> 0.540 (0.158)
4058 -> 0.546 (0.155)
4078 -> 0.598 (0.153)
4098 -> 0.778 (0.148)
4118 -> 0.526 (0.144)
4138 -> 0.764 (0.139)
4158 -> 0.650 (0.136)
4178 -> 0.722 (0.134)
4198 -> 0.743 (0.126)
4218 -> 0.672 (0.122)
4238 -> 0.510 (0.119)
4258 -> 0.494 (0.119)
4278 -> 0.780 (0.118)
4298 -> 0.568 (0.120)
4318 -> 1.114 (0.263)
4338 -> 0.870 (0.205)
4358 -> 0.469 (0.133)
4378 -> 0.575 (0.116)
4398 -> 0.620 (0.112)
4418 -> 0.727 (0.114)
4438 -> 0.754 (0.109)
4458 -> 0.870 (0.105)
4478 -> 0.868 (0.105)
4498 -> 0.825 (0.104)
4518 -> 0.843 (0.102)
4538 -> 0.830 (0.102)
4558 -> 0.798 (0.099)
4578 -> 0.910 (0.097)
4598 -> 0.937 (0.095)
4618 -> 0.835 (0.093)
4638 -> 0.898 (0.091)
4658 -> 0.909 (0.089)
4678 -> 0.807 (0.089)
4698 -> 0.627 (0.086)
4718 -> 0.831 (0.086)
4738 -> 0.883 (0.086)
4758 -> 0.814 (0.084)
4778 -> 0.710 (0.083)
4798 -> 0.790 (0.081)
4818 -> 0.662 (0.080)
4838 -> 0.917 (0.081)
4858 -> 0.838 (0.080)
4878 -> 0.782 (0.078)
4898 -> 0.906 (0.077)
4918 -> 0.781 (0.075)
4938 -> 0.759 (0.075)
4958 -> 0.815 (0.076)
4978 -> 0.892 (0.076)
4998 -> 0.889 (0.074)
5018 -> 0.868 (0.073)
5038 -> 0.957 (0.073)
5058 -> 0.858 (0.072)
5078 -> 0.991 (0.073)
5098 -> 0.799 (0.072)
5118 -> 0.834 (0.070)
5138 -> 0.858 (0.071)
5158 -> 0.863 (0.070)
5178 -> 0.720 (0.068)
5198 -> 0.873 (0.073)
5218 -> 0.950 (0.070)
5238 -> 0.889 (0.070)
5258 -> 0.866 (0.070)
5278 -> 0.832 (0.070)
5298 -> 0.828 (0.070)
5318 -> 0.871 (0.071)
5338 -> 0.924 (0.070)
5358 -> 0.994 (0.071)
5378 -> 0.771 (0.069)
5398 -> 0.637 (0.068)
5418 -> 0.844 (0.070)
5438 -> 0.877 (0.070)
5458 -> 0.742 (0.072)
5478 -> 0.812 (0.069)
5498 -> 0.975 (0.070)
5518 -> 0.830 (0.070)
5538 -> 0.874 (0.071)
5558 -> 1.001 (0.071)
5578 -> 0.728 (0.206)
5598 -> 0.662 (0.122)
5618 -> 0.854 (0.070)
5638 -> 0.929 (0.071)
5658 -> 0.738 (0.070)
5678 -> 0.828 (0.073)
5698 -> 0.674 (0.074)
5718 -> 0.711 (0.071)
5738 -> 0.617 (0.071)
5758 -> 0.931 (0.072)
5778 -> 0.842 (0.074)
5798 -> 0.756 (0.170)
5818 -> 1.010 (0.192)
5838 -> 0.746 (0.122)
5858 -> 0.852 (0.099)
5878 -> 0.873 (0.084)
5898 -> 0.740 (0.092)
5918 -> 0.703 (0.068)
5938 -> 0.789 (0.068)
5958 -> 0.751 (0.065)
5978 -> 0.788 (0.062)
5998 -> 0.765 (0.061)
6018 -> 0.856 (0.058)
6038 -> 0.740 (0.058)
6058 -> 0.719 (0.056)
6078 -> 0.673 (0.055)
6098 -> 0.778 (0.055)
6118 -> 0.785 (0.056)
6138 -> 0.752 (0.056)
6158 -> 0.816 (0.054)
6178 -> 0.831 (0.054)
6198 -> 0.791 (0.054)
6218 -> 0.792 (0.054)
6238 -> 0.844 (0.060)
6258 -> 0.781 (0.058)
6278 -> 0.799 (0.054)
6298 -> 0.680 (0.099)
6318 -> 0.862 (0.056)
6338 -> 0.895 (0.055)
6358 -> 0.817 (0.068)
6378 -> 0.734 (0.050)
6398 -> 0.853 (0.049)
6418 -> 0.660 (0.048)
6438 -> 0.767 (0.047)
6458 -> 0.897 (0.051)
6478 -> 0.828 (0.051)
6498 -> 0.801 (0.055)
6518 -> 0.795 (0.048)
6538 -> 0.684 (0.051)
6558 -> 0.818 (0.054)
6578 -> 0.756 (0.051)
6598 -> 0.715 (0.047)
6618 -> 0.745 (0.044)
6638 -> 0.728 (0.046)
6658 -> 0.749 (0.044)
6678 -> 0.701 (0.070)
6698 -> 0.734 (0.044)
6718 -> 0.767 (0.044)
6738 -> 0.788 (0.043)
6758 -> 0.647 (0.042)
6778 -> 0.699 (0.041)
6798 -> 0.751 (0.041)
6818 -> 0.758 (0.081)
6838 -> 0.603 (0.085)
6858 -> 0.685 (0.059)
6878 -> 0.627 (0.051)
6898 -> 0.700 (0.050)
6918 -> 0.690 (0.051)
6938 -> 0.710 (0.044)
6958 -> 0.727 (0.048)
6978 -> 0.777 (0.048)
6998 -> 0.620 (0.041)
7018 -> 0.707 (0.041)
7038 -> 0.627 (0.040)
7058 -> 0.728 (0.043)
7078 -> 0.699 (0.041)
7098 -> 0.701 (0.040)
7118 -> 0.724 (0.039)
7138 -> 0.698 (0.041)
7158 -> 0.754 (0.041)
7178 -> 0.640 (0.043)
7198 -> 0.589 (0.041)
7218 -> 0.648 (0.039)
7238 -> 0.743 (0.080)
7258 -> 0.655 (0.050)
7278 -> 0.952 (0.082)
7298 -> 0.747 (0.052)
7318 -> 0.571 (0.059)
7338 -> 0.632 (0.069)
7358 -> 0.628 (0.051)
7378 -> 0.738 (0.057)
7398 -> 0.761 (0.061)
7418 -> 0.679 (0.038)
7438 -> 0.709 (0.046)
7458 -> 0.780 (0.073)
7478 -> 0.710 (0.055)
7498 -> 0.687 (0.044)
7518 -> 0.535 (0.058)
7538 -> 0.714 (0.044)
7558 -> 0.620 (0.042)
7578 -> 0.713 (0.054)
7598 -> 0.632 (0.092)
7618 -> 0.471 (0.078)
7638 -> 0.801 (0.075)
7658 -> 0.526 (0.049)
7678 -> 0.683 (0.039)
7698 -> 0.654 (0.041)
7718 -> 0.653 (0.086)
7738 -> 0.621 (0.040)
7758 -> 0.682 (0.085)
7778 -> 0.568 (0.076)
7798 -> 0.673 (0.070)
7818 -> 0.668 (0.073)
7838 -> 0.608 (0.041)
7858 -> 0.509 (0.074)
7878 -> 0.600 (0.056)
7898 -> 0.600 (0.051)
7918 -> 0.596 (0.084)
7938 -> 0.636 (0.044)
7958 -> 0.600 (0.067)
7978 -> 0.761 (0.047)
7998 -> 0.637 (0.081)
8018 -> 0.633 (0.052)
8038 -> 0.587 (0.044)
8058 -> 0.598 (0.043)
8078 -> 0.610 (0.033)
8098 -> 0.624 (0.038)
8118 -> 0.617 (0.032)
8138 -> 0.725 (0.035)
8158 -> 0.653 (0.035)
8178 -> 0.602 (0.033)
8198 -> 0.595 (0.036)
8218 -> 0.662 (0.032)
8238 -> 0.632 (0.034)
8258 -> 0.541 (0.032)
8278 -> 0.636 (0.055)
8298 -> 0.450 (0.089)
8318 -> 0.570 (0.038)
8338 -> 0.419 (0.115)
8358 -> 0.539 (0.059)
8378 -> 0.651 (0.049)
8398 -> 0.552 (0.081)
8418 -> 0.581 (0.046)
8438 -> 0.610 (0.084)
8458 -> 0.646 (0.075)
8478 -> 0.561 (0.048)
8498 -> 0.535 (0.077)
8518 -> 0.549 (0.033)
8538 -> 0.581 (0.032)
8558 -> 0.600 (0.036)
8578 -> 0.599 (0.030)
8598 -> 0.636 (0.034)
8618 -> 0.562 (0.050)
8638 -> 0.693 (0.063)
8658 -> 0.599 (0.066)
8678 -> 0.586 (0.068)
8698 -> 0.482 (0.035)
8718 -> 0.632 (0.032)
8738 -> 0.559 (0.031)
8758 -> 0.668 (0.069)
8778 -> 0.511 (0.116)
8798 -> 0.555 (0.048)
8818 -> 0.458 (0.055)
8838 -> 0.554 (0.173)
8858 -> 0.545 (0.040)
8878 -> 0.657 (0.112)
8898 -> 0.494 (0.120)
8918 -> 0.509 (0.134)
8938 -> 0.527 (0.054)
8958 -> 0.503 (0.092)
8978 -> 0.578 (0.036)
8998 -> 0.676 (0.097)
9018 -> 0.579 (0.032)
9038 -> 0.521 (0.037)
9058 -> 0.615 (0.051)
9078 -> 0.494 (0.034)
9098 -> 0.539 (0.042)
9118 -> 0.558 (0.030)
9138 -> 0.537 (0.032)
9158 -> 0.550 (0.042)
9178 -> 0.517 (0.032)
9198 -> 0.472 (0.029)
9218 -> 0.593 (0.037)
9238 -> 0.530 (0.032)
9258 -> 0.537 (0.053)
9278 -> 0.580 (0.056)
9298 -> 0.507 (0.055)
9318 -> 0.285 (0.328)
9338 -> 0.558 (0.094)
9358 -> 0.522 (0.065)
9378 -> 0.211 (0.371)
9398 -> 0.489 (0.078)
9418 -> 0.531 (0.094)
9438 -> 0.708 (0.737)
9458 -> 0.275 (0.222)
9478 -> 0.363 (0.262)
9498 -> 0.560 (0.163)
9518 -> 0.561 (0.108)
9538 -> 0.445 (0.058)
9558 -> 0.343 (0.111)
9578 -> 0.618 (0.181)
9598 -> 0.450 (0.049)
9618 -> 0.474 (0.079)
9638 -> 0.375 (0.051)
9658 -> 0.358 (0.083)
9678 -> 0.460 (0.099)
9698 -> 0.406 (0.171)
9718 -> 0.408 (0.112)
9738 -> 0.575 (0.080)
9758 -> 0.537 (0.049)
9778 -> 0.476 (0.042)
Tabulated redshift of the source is 0.108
